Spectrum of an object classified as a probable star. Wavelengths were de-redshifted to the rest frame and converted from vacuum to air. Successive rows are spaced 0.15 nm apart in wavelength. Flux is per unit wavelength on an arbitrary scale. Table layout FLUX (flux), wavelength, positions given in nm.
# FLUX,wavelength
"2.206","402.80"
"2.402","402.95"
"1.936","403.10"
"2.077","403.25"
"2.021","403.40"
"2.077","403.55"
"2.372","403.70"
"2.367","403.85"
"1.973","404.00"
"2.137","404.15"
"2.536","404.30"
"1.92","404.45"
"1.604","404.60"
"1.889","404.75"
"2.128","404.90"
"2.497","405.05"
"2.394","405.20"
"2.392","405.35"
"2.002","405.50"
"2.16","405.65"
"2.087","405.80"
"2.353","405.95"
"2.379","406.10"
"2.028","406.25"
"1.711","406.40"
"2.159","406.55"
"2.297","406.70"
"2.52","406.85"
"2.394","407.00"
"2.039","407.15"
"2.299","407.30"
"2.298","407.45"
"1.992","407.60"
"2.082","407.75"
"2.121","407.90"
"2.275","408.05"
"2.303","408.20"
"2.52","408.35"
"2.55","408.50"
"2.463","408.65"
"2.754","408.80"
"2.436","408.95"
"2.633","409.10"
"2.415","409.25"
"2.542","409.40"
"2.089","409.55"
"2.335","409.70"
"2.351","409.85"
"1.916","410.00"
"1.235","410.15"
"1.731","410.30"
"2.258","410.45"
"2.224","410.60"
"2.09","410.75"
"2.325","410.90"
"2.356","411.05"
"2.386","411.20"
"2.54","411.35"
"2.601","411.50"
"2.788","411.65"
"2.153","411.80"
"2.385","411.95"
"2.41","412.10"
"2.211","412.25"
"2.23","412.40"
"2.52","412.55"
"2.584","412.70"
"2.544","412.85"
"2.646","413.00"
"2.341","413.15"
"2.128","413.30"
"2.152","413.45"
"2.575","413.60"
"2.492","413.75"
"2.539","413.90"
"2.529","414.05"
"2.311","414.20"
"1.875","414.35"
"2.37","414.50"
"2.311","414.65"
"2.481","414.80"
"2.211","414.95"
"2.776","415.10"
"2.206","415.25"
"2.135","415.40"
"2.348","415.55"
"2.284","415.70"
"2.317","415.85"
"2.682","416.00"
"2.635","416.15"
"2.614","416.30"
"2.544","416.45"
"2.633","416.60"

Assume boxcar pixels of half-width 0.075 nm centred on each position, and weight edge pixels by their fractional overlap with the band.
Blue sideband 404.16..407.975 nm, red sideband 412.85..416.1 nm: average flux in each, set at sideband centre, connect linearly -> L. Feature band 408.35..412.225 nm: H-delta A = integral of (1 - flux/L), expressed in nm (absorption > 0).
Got -0.08 nm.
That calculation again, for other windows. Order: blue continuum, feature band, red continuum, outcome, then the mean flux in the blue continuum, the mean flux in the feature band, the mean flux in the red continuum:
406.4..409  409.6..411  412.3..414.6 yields 0.17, 2.3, 2.06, 2.39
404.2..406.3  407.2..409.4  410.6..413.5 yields -0.10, 2.17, 2.37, 2.39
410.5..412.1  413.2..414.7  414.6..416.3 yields 0.04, 2.38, 2.33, 2.41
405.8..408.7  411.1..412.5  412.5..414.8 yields -0.04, 2.25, 2.41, 2.4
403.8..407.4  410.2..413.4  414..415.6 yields -0.10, 2.18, 2.34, 2.32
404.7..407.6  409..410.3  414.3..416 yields 0.05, 2.21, 2.17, 2.32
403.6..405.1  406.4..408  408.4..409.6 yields 0.11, 2.14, 2.2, 2.49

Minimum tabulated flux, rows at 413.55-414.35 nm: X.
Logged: 1.875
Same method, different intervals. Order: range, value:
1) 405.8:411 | 1.235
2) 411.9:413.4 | 2.128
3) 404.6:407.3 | 1.604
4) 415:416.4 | 2.135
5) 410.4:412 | 2.09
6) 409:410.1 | 1.916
